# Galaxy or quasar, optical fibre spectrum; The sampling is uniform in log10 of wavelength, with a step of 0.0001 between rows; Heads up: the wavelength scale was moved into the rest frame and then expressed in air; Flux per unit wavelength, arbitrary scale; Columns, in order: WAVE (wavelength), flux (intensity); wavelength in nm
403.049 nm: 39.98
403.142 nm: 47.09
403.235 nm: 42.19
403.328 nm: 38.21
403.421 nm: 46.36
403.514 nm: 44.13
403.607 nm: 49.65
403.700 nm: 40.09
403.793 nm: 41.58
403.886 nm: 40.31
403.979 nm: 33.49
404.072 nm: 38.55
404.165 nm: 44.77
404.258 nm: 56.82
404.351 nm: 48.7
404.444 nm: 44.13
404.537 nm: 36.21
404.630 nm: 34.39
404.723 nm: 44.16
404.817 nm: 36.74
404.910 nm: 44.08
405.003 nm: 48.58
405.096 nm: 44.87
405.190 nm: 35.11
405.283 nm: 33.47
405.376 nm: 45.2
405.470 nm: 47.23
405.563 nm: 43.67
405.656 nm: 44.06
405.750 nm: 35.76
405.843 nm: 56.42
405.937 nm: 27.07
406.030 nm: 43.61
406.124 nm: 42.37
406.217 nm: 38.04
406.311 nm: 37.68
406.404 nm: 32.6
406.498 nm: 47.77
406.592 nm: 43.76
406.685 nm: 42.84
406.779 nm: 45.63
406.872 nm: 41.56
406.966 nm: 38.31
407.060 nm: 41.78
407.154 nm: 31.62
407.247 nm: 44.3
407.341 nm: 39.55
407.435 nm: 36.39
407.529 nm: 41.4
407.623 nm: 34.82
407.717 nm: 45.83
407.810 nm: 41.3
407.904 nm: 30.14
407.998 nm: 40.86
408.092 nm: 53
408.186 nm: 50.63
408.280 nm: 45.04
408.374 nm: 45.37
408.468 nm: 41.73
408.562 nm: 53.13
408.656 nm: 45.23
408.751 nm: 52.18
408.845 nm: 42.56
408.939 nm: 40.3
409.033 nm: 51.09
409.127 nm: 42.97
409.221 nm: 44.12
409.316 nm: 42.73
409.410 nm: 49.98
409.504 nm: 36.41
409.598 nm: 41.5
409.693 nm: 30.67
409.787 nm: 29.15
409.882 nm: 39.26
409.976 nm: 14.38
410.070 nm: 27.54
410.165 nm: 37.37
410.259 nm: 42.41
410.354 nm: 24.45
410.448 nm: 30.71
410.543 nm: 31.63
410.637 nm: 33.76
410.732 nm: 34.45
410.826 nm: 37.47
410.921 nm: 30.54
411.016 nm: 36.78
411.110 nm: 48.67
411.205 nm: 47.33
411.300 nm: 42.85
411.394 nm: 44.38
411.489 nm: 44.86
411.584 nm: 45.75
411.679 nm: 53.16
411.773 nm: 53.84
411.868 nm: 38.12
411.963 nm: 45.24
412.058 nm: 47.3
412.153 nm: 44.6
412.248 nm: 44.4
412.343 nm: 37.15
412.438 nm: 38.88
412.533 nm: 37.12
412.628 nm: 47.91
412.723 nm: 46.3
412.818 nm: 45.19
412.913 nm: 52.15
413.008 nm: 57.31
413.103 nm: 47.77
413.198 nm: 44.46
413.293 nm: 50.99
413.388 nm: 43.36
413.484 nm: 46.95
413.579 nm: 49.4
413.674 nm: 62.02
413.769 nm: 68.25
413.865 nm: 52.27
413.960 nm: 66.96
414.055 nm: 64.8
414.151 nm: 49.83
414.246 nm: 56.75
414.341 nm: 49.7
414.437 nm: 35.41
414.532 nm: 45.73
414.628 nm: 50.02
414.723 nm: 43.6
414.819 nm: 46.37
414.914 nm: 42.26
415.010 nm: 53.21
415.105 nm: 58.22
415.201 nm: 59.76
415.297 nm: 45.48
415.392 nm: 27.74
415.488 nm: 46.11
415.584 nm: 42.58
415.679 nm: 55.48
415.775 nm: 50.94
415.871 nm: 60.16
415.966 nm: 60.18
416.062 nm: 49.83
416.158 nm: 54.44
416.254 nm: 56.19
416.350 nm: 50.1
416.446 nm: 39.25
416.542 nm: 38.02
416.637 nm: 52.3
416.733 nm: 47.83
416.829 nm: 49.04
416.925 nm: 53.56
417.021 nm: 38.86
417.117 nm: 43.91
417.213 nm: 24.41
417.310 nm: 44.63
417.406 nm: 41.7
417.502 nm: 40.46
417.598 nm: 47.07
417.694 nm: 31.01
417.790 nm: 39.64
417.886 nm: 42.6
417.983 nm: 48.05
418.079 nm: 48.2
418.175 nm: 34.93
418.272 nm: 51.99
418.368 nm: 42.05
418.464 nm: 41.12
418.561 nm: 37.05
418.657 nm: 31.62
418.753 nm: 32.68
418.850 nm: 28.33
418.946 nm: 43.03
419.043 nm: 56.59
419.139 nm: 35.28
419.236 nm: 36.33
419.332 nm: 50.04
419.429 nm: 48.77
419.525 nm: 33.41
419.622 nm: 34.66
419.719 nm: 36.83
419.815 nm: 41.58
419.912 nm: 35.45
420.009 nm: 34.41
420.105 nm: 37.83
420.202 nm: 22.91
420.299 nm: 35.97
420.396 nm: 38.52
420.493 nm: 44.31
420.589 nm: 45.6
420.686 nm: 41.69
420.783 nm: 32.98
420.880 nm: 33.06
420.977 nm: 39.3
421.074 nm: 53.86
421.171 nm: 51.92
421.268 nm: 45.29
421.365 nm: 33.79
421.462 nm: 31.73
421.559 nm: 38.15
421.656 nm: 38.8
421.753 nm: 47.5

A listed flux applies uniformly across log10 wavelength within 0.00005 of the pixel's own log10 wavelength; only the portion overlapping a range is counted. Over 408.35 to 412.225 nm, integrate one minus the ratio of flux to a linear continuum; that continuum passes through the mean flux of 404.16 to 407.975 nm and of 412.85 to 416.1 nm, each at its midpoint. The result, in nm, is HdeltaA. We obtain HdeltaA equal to 0.462 nm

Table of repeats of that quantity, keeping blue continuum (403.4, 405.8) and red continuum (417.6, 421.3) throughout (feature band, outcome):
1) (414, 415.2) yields -0.28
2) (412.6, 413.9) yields -0.32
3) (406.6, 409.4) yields -0.08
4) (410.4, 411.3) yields 0.09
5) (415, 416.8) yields -0.41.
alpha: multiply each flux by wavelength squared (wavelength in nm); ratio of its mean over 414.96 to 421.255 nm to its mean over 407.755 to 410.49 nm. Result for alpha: 1.12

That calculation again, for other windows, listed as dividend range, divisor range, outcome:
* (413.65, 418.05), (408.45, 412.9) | 1.21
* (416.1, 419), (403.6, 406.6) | 1.08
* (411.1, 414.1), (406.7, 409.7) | 1.17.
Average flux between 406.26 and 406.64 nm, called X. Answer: 40.4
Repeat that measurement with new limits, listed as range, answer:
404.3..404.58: 43.4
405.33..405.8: 43.3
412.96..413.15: 52.6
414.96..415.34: 54.1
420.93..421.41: 44.9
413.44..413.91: 55.9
